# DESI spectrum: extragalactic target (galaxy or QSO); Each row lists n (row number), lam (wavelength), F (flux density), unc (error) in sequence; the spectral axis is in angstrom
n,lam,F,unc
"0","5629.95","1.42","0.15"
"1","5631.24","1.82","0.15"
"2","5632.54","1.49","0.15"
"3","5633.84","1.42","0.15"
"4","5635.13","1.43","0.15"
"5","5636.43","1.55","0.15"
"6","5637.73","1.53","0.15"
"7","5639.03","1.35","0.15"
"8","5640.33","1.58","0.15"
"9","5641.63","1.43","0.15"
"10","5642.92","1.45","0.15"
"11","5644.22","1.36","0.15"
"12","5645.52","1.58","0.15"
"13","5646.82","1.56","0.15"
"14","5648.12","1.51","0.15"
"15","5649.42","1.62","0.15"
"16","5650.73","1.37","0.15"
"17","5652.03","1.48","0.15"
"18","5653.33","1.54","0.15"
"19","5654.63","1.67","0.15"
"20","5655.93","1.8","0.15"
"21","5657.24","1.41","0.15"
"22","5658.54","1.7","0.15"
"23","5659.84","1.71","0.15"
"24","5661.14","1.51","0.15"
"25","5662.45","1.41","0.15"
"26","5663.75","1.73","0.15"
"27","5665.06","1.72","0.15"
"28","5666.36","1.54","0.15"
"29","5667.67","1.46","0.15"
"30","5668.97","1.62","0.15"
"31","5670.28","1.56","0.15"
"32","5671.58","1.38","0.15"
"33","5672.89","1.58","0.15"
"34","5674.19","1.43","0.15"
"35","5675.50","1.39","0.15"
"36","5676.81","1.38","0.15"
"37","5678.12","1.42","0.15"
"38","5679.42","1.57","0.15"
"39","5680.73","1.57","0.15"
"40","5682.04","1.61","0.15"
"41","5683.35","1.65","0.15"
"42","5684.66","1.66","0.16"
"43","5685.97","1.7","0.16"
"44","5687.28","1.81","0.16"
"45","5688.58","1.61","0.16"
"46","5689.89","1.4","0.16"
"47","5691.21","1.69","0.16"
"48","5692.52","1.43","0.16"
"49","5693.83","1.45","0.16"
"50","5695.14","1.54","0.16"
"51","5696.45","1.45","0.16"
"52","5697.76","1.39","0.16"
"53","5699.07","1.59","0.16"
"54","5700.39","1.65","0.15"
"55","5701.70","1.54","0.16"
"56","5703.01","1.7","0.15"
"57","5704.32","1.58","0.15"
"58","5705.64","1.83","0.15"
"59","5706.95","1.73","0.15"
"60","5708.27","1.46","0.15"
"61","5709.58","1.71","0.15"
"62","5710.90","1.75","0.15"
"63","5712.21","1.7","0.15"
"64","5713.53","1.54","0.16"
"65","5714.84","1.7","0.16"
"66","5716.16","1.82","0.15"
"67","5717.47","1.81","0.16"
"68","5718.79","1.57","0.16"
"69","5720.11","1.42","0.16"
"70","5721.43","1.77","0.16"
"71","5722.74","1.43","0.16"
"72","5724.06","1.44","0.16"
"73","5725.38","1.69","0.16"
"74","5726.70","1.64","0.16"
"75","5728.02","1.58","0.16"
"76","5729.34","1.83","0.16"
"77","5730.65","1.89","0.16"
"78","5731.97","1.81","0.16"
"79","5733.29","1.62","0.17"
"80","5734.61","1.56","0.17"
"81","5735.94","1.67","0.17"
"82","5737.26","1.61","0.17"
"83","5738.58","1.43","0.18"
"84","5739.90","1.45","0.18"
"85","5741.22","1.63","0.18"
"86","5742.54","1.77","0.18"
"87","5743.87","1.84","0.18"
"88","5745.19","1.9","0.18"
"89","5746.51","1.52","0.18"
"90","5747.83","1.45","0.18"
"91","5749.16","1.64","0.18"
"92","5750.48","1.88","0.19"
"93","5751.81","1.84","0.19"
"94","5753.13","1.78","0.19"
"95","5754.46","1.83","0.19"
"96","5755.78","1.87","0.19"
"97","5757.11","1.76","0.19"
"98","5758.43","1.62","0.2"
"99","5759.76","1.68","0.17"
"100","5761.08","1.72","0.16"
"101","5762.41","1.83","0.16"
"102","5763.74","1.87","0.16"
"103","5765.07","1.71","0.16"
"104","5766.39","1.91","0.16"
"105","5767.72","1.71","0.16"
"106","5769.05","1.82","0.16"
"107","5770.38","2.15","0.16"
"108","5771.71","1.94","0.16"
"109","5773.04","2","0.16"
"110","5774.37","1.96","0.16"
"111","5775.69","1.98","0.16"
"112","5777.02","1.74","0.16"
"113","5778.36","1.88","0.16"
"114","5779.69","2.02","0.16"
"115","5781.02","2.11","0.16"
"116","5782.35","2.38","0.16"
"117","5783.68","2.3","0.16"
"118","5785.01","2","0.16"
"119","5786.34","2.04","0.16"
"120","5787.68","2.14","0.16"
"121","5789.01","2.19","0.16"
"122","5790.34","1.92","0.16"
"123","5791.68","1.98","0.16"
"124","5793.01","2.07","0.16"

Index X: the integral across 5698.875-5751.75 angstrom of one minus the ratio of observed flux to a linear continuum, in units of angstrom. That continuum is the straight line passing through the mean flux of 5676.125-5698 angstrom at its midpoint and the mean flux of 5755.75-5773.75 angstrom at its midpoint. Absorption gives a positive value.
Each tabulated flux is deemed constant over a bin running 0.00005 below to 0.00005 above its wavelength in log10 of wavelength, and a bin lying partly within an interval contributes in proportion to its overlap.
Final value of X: 0.9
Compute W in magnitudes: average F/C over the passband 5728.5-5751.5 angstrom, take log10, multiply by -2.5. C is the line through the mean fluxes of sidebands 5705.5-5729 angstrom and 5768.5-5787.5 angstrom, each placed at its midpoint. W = 0.07 mag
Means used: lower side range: 1.64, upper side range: 2.03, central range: 1.68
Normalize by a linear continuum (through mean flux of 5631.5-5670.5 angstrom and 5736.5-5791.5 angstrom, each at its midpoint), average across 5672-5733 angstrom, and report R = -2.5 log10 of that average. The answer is 0.05 mag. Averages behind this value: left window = 1.54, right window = 1.85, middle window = 1.61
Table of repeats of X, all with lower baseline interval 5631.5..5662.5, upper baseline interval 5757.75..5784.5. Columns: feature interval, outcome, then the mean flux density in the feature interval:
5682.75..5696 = 0.53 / 1.59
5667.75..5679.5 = 0.97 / 1.48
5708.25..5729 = 1.37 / 1.64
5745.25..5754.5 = 0.70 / 1.71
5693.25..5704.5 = 0.98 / 1.54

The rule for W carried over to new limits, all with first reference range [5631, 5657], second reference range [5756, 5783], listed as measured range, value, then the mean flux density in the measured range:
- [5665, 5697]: 0.059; 1.54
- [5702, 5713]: 0.020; 1.68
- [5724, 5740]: 0.084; 1.65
